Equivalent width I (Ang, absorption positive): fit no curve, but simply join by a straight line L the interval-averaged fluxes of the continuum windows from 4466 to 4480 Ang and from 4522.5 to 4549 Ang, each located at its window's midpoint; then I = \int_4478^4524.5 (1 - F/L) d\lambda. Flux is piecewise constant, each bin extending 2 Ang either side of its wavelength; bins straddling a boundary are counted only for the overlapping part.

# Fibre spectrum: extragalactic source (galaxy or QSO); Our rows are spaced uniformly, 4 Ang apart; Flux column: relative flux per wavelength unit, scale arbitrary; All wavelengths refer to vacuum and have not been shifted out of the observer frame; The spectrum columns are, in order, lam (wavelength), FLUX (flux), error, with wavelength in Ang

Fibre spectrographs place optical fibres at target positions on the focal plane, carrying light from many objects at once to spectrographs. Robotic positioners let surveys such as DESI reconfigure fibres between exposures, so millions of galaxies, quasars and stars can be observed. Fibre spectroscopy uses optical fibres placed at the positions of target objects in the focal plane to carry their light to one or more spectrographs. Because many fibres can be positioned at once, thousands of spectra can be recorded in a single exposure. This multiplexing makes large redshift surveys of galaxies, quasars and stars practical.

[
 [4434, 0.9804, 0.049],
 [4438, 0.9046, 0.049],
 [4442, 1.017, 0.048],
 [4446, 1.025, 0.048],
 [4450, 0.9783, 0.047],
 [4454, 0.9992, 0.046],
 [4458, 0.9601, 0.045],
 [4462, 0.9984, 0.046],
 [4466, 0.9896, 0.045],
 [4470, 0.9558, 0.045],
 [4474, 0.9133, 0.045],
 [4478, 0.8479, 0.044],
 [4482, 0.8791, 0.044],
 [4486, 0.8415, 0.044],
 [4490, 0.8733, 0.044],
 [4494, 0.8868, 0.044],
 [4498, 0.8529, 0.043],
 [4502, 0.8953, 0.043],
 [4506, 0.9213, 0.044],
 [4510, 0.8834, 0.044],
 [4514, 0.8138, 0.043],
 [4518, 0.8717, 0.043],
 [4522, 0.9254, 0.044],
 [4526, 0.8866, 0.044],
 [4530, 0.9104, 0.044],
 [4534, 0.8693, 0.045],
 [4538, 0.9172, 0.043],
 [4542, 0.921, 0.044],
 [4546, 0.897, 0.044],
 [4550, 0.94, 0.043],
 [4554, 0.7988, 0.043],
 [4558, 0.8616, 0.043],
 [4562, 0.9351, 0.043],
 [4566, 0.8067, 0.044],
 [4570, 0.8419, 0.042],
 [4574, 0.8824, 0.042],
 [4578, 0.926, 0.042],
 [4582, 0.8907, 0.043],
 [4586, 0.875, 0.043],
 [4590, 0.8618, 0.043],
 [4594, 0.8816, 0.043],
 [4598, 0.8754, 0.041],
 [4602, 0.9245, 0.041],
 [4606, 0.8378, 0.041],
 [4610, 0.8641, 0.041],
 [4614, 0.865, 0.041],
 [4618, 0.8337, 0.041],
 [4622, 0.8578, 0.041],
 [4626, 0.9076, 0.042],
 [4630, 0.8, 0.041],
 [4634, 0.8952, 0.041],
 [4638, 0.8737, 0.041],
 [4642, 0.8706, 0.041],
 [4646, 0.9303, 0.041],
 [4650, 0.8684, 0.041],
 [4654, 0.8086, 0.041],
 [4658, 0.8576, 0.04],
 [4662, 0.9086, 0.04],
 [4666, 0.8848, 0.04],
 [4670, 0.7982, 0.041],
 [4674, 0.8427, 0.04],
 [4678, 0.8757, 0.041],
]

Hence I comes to 1.8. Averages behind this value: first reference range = 0.918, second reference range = 0.903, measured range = 0.876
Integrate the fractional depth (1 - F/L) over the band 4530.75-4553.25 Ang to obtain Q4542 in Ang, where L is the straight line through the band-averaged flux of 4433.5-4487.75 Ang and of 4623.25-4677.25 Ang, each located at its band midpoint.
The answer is 0.2 Ang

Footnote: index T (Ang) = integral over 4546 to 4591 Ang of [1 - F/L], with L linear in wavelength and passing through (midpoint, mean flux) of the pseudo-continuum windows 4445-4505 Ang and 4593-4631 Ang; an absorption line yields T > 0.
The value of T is 0.45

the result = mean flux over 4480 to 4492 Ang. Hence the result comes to 0.865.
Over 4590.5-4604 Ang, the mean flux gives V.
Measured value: 0.89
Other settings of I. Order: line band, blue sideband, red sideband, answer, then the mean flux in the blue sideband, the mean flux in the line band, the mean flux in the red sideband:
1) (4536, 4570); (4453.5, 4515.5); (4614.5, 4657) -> 0.2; 0.906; 0.882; 0.864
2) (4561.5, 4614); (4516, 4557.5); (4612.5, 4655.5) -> 0.2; 0.893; 0.875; 0.865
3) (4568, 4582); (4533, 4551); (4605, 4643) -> 0.1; 0.909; 0.884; 0.861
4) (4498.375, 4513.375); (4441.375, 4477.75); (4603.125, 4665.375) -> 0.9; 0.974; 0.887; 0.867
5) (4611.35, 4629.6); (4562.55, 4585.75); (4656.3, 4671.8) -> 0.2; 0.874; 0.86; 0.863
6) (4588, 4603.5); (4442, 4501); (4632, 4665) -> 0.1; 0.931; 0.885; 0.877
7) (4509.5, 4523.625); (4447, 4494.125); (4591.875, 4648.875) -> 0.6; 0.931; 0.871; 0.873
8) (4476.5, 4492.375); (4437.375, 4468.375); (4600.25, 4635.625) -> 1.7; 0.987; 0.861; 0.864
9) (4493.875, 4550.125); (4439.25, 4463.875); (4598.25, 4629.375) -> 2.8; 0.994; 0.891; 0.867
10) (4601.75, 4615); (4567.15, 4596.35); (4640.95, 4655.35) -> 0.1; 0.878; 0.867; 0.872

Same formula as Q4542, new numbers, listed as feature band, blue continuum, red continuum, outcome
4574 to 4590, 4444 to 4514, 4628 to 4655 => -0.09 Ang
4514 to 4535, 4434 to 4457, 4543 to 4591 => 0.65 Ang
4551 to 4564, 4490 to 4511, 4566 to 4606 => 0.15 Ang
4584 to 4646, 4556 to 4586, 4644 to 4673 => 0.05 Ang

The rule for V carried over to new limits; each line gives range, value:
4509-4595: 0.882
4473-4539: 0.881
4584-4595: 0.872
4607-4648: 0.869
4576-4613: 0.881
